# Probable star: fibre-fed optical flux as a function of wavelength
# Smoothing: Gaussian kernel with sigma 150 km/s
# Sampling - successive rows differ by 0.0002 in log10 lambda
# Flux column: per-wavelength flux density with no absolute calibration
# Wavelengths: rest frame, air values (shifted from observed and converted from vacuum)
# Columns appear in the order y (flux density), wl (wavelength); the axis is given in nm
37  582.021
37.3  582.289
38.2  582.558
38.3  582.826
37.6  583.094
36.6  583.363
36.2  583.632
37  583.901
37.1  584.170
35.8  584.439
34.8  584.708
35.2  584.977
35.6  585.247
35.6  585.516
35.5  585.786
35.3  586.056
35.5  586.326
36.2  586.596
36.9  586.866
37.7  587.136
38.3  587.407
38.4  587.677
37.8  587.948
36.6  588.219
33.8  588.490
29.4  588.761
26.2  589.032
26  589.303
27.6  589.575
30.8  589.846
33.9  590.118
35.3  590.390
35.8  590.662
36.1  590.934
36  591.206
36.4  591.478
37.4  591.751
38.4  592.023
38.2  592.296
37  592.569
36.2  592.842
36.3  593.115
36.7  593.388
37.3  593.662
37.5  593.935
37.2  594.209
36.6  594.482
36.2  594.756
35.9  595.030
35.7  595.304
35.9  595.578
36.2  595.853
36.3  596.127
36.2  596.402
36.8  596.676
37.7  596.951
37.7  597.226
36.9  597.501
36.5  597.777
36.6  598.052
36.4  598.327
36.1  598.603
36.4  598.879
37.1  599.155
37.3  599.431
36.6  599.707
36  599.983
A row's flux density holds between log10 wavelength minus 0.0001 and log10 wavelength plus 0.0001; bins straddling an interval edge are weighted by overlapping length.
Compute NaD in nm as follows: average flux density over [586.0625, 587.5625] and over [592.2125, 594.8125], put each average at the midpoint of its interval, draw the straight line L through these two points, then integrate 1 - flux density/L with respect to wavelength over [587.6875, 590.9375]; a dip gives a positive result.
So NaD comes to 0.38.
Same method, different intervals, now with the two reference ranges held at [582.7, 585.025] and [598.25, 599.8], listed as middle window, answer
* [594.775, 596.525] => 0.03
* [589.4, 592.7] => 0.13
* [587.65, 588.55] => 0.00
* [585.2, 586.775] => 0.04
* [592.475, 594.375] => -0.01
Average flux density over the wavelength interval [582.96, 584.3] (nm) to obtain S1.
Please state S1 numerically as 36.9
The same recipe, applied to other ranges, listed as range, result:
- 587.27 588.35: 37.8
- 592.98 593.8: 36.8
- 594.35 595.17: 36.2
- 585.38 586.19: 35.5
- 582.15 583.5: 37.6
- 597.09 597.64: 37.3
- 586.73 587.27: 37.3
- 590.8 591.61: 36.2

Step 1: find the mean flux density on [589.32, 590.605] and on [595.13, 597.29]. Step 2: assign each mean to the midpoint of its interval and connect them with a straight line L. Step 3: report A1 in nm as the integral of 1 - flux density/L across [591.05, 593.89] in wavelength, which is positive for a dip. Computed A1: -0.292 nm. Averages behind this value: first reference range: 31.6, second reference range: 36.5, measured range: 37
